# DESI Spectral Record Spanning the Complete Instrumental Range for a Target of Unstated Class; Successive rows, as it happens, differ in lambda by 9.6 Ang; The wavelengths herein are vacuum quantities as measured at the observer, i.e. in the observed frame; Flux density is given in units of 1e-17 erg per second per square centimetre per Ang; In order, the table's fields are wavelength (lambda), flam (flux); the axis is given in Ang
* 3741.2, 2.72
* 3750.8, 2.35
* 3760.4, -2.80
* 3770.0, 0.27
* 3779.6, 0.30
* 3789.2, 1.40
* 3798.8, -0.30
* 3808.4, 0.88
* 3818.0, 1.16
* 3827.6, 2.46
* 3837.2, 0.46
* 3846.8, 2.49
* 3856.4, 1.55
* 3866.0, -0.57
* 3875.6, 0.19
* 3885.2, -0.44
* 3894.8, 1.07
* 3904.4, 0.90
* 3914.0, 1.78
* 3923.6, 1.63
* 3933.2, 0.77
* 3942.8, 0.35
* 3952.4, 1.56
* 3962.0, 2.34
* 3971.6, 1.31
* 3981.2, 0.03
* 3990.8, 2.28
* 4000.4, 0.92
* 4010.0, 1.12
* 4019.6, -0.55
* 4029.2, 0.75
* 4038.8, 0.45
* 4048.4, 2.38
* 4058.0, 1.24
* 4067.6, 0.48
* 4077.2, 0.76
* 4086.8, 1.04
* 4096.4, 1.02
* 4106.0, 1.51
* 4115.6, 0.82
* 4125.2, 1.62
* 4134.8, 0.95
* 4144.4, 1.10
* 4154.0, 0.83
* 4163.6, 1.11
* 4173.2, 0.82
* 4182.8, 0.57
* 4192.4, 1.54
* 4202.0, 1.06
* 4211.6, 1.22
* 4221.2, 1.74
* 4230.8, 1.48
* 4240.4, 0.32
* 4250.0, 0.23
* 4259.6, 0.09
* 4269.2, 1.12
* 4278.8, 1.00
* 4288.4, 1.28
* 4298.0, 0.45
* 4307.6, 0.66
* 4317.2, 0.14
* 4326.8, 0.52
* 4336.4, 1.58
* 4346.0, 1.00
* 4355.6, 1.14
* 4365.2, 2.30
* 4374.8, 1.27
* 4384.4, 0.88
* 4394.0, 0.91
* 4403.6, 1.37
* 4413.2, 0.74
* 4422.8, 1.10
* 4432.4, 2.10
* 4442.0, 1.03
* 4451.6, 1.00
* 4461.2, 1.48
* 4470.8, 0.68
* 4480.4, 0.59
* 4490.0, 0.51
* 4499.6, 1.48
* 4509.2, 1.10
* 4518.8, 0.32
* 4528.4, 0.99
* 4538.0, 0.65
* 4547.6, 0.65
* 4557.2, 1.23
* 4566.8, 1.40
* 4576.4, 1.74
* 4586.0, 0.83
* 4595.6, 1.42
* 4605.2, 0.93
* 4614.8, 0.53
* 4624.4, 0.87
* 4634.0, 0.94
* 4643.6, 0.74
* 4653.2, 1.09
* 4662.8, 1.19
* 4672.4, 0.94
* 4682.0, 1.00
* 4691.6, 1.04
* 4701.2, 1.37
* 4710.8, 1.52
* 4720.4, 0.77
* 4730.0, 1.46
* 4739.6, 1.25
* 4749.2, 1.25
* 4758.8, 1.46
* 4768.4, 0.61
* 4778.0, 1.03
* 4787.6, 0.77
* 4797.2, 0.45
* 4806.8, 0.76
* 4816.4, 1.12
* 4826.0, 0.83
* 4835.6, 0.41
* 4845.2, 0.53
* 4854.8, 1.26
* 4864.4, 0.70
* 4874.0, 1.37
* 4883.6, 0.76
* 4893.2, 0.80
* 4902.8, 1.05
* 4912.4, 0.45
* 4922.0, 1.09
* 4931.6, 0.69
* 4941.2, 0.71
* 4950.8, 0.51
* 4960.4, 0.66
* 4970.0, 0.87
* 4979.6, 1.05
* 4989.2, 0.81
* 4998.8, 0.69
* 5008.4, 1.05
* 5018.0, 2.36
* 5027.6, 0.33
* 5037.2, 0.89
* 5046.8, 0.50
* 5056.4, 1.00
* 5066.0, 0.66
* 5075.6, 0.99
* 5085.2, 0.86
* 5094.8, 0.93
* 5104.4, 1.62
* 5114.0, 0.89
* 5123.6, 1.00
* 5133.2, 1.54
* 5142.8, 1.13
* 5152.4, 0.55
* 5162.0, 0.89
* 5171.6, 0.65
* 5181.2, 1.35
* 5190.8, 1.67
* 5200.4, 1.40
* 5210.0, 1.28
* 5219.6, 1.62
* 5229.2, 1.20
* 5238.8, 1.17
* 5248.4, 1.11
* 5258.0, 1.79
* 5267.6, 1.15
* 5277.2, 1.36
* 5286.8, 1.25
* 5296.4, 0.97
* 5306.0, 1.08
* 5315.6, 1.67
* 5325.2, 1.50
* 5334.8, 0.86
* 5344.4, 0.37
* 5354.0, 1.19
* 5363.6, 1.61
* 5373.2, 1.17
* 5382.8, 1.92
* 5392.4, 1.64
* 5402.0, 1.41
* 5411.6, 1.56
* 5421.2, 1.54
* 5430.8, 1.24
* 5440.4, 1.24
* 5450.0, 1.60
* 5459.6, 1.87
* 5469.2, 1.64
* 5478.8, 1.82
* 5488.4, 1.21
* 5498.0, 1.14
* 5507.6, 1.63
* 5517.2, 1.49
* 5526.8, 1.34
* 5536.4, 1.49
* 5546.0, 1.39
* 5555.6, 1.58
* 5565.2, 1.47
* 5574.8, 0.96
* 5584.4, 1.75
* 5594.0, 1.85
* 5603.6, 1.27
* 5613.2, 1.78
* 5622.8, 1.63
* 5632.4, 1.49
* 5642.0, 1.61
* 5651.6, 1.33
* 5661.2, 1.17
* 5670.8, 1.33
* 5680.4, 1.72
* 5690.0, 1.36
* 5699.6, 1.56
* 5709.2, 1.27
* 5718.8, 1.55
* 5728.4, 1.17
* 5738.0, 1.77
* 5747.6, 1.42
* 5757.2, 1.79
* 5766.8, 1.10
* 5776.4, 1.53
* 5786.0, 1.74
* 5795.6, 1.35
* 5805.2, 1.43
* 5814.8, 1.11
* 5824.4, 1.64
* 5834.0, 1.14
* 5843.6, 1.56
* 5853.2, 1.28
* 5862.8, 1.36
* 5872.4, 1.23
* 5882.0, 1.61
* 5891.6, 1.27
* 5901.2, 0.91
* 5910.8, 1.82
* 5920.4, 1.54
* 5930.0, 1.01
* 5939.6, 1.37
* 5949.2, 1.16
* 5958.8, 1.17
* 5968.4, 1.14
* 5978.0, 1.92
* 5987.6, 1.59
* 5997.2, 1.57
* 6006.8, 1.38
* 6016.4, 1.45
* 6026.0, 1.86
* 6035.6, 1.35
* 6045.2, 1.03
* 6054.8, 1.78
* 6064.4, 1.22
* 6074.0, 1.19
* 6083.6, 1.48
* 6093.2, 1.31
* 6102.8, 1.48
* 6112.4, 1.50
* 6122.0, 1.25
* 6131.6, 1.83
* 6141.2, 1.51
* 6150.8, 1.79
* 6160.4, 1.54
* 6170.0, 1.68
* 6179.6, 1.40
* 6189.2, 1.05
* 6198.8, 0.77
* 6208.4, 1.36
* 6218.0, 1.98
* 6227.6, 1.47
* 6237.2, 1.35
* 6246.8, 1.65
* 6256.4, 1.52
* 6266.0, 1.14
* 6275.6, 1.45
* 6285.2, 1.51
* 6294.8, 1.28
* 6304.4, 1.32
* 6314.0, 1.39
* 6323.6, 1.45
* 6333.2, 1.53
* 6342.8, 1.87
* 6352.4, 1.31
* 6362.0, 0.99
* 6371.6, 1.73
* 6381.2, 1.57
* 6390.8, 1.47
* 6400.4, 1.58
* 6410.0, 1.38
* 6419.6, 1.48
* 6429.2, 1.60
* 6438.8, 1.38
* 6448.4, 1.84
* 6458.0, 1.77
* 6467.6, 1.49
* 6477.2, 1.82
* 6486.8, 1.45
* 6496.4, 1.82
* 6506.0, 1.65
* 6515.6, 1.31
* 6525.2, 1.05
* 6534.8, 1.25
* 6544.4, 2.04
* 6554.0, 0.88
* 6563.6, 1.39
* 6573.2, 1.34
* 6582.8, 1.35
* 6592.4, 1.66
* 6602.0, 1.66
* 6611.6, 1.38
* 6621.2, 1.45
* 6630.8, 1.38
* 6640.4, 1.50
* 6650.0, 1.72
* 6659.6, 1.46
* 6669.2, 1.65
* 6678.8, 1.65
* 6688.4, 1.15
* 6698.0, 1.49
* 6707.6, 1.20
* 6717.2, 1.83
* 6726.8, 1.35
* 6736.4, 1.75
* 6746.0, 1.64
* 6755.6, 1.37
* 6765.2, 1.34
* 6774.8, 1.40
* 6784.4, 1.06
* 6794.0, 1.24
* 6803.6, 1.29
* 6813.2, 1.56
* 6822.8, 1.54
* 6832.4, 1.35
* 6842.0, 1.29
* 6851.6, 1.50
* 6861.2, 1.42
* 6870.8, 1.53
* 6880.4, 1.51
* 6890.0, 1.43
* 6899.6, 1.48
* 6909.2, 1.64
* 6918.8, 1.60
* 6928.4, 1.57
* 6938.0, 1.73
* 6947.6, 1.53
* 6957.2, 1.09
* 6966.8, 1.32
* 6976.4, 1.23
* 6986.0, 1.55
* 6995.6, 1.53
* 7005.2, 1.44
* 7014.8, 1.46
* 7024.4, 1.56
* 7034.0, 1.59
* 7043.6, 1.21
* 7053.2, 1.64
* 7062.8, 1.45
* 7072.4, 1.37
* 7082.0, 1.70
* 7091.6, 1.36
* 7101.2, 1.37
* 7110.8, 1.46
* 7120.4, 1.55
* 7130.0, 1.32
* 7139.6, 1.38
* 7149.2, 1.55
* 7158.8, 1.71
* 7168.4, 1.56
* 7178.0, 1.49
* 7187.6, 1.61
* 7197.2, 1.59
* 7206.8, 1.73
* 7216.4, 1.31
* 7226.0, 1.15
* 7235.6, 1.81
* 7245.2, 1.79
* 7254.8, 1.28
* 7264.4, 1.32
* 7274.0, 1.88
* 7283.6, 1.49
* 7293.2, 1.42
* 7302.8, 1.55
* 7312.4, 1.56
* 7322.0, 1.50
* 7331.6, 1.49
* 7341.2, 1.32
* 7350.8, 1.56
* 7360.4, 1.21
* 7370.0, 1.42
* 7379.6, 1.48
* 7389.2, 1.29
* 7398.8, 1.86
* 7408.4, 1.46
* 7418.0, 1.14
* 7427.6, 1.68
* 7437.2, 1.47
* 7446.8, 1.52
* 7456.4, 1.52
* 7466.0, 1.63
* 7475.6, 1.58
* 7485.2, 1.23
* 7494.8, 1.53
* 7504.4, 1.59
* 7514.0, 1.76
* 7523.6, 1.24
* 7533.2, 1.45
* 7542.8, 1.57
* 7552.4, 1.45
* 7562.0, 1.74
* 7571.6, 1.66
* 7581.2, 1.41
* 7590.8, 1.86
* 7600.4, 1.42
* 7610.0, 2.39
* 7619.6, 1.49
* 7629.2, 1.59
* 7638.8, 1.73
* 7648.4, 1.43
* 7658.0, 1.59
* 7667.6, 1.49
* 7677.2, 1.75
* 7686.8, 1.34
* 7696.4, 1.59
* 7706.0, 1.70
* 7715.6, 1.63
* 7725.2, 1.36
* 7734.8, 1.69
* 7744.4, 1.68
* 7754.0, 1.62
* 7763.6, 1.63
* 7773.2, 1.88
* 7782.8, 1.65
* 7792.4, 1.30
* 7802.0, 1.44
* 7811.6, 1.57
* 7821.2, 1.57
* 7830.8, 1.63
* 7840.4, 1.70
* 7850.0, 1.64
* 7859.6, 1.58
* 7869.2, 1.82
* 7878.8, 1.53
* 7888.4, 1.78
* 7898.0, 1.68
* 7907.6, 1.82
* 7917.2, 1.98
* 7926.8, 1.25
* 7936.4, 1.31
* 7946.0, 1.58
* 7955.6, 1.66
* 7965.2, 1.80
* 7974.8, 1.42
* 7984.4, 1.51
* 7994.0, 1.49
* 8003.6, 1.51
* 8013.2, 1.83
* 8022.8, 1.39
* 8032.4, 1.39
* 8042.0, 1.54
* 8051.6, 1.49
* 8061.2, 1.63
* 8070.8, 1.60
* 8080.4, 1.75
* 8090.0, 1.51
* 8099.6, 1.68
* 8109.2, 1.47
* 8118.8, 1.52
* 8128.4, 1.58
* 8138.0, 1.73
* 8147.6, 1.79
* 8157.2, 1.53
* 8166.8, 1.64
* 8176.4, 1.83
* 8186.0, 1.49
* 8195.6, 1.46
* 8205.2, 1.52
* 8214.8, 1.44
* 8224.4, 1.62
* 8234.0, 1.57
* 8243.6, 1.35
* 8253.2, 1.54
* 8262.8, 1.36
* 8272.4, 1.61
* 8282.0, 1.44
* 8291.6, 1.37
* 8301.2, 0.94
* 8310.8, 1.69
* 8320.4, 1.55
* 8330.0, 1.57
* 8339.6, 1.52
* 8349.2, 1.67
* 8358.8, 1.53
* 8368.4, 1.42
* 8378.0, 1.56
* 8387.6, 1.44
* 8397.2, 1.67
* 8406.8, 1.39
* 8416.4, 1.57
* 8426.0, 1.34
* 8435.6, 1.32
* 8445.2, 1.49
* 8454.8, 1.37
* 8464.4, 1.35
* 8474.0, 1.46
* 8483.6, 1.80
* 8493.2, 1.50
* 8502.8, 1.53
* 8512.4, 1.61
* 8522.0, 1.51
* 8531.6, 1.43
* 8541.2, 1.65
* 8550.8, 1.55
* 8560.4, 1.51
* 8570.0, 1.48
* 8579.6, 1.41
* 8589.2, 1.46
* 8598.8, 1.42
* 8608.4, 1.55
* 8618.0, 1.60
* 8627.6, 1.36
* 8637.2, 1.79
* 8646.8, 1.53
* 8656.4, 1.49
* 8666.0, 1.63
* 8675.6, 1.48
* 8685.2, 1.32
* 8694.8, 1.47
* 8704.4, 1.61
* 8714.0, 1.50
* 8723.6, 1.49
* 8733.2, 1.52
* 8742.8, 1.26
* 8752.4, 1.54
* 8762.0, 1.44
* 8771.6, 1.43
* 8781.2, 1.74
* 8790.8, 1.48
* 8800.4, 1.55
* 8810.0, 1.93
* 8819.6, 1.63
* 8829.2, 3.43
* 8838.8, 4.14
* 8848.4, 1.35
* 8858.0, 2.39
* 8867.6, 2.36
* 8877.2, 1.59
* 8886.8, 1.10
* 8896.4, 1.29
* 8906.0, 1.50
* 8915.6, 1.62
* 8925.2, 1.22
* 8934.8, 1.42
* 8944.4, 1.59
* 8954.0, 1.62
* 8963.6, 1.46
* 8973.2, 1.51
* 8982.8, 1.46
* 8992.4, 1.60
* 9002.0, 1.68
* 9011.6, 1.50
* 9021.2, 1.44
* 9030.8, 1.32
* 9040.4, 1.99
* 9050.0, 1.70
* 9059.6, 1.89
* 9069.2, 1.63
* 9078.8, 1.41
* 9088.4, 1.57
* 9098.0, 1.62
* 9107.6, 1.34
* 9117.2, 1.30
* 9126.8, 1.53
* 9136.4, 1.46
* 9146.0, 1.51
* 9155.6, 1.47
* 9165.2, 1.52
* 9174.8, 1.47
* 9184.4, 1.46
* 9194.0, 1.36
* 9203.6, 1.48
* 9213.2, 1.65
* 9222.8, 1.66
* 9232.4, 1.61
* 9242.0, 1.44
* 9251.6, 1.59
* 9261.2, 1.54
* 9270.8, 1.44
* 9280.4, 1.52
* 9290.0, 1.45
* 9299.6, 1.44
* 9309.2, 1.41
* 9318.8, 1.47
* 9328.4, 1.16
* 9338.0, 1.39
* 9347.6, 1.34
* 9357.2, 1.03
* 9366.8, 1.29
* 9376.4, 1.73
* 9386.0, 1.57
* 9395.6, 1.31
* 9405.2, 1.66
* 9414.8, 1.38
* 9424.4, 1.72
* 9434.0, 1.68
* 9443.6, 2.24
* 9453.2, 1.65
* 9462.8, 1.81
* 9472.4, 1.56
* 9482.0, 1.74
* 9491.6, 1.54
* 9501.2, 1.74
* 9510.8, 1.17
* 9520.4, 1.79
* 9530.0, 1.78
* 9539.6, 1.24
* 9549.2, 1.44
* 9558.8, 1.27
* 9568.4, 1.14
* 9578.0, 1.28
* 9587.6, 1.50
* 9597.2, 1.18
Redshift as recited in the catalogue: 0.346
